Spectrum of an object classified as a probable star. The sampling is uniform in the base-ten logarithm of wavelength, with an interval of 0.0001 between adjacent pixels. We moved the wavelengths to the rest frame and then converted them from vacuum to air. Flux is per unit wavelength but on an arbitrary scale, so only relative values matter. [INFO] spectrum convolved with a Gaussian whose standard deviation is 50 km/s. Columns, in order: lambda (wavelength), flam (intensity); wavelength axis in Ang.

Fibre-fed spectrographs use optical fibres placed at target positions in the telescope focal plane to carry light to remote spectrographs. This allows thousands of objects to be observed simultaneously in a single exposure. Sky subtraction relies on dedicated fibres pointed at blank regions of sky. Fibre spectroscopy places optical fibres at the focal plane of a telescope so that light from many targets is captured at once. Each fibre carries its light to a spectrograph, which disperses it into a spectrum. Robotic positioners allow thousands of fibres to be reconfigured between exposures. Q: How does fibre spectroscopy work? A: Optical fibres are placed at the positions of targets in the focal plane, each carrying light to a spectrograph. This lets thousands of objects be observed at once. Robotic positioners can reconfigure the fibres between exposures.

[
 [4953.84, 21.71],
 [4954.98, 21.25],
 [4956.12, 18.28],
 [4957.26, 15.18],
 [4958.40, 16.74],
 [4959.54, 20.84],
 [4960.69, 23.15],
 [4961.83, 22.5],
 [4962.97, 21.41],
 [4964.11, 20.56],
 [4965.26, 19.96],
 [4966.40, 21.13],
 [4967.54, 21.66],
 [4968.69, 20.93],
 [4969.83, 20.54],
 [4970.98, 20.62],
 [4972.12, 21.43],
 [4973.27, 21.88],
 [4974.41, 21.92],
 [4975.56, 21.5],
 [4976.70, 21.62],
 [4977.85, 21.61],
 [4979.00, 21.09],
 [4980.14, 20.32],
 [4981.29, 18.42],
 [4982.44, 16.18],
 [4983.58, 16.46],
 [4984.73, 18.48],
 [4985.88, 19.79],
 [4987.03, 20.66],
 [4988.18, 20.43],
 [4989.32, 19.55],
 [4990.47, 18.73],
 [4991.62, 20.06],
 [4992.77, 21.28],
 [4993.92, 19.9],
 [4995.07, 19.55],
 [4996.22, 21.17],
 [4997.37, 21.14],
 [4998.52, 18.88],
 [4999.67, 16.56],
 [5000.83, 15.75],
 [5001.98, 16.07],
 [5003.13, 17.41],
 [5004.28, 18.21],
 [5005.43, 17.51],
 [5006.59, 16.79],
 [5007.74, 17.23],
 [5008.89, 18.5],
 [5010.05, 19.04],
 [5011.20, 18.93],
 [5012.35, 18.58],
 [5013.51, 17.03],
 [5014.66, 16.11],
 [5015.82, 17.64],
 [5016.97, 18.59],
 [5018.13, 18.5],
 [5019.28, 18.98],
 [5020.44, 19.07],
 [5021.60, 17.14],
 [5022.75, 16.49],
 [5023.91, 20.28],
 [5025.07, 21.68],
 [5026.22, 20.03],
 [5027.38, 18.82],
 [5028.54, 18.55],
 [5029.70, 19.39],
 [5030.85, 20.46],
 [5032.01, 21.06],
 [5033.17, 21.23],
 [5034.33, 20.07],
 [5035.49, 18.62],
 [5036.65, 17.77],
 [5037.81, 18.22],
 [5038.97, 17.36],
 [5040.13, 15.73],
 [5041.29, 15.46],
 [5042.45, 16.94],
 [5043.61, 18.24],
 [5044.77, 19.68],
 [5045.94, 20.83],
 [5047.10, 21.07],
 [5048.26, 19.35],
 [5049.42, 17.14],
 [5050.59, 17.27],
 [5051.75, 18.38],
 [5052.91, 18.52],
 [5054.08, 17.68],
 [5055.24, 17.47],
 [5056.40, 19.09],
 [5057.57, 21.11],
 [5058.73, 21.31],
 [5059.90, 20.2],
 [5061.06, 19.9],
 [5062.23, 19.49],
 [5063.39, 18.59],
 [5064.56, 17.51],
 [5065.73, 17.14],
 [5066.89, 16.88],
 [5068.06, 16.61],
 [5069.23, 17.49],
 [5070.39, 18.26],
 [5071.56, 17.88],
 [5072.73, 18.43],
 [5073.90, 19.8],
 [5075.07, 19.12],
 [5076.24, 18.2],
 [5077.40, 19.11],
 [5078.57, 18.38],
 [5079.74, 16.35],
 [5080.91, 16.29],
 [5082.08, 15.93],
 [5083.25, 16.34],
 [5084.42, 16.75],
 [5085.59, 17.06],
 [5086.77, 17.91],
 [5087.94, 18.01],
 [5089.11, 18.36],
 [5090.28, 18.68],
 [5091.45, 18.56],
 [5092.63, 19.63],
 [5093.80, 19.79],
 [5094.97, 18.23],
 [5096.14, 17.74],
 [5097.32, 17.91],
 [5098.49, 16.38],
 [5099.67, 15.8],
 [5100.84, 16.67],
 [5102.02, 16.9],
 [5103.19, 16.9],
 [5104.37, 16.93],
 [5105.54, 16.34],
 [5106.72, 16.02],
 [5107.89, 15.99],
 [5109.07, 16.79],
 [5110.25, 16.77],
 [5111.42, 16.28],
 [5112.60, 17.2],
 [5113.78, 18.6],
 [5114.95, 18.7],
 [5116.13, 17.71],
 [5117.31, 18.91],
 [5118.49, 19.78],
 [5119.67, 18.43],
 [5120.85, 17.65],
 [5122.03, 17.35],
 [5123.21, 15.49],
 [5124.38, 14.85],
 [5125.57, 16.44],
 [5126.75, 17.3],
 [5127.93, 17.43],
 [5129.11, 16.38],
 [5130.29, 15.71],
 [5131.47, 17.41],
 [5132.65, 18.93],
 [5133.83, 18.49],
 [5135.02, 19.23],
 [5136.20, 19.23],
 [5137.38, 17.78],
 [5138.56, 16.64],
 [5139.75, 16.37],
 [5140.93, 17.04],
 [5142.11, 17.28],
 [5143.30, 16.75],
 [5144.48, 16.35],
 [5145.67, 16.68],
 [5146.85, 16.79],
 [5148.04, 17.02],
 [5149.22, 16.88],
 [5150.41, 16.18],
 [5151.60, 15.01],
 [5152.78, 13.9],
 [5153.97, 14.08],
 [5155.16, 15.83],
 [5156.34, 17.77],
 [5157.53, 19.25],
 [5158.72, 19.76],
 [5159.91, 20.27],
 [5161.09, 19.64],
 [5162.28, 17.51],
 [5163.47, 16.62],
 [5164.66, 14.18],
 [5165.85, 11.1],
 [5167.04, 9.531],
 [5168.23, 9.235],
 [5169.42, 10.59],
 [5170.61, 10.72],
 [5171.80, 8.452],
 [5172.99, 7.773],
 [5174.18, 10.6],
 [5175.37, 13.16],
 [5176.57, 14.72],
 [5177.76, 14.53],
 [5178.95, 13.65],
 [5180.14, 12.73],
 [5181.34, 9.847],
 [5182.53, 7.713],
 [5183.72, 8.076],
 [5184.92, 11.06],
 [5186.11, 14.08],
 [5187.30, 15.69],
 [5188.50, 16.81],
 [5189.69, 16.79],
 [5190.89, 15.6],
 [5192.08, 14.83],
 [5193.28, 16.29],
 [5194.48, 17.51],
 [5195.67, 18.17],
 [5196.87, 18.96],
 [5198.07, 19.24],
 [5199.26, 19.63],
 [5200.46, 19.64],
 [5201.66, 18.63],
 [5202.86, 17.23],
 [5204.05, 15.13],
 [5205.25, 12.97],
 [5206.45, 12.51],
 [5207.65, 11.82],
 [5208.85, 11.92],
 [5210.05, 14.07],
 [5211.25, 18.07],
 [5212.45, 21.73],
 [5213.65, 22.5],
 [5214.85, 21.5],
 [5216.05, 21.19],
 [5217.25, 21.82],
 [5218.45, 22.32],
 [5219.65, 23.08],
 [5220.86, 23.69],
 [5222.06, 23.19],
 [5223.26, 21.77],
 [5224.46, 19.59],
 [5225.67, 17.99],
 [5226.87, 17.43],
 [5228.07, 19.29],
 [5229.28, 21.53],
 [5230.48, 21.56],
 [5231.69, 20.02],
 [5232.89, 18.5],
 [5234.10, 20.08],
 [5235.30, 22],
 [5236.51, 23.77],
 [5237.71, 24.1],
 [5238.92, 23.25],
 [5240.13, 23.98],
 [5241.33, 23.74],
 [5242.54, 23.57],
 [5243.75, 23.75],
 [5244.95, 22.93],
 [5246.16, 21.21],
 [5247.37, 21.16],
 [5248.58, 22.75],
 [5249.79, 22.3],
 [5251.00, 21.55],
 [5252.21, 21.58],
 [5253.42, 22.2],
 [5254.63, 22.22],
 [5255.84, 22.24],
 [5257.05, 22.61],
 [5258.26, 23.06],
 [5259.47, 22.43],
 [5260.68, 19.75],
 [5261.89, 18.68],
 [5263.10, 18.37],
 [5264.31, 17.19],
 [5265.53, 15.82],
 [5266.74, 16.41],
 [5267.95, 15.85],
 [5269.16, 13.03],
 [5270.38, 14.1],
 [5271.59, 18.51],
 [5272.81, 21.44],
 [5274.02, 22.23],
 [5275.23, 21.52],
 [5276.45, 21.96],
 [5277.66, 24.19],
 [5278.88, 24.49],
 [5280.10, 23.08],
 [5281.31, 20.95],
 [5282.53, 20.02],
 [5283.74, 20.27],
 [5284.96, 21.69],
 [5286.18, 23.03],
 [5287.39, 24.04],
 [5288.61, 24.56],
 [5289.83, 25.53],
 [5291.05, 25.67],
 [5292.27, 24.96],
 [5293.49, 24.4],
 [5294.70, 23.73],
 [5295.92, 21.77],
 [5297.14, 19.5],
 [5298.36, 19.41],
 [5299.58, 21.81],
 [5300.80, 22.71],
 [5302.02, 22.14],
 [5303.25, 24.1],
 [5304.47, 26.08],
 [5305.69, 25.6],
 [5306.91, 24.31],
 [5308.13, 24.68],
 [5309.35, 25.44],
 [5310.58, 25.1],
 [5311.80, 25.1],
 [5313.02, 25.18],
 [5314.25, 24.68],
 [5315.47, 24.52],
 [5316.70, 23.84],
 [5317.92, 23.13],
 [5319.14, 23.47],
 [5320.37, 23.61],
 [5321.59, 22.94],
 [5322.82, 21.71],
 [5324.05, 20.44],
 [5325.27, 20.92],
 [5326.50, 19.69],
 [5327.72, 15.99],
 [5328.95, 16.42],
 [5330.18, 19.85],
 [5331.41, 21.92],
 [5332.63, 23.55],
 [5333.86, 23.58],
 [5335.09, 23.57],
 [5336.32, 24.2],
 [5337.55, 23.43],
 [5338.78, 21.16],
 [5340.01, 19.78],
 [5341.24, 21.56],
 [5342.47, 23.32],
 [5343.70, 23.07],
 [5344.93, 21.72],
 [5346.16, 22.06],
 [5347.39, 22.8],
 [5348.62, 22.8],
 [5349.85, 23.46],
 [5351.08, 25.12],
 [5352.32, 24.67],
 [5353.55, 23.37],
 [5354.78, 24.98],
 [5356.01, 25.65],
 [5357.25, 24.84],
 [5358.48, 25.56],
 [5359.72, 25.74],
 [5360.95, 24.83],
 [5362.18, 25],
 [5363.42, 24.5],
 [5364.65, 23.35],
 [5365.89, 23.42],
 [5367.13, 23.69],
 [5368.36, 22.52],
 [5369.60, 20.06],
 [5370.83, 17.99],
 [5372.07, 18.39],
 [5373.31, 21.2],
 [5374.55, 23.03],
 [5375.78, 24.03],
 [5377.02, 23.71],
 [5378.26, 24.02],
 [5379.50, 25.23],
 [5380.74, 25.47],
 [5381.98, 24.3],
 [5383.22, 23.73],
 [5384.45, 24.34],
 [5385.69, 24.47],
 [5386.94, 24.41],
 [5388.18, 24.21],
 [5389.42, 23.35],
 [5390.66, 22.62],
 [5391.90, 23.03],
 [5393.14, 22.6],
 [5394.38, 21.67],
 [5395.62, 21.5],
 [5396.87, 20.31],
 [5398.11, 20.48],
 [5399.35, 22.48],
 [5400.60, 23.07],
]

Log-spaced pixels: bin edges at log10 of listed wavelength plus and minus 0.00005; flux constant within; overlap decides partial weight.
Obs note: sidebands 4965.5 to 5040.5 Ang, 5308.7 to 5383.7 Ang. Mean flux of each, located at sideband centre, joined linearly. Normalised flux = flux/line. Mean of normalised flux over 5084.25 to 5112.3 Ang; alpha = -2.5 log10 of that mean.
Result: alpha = 0.17 mag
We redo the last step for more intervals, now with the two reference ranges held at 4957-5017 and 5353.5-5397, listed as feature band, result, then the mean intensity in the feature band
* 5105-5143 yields 0.20 mag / 17.3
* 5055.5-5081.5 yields 0.10 mag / 18.5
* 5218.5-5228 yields 0.04 mag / 21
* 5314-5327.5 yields 0.02 mag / 22.4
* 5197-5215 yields 0.26 mag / 17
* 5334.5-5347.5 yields 0.03 mag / 22.4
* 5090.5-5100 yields 0.14 mag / 18.1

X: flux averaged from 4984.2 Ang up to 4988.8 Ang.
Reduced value 19.9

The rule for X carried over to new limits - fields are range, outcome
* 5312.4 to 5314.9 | 24.9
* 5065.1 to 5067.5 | 17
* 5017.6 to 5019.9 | 18.8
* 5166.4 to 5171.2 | 10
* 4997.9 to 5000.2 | 17.8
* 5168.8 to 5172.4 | 9.92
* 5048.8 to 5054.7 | 17.8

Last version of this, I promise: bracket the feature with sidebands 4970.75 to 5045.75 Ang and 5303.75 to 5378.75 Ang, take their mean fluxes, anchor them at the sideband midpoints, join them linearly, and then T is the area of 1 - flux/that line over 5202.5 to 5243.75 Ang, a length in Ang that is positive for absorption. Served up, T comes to 3.08 Ang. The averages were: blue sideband 19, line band 20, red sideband 23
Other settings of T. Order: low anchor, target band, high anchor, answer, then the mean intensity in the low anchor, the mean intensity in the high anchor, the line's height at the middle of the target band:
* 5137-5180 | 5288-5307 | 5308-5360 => -2.0 Ang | 14.9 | 23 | 21.3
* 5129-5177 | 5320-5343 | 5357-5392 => 0.5 Ang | 15.5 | 23.5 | 21.9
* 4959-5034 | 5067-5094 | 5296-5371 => 3.2 Ang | 19.5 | 23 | 20.4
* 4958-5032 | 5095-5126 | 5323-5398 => 5.1 Ang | 19.4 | 22.8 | 20.5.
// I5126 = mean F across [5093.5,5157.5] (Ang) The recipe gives 17.1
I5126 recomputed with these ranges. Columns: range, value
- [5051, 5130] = 17.8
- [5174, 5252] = 18.4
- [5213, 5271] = 20.9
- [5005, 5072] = 18.5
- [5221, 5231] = 20.5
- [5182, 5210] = 15.2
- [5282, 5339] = 22.9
